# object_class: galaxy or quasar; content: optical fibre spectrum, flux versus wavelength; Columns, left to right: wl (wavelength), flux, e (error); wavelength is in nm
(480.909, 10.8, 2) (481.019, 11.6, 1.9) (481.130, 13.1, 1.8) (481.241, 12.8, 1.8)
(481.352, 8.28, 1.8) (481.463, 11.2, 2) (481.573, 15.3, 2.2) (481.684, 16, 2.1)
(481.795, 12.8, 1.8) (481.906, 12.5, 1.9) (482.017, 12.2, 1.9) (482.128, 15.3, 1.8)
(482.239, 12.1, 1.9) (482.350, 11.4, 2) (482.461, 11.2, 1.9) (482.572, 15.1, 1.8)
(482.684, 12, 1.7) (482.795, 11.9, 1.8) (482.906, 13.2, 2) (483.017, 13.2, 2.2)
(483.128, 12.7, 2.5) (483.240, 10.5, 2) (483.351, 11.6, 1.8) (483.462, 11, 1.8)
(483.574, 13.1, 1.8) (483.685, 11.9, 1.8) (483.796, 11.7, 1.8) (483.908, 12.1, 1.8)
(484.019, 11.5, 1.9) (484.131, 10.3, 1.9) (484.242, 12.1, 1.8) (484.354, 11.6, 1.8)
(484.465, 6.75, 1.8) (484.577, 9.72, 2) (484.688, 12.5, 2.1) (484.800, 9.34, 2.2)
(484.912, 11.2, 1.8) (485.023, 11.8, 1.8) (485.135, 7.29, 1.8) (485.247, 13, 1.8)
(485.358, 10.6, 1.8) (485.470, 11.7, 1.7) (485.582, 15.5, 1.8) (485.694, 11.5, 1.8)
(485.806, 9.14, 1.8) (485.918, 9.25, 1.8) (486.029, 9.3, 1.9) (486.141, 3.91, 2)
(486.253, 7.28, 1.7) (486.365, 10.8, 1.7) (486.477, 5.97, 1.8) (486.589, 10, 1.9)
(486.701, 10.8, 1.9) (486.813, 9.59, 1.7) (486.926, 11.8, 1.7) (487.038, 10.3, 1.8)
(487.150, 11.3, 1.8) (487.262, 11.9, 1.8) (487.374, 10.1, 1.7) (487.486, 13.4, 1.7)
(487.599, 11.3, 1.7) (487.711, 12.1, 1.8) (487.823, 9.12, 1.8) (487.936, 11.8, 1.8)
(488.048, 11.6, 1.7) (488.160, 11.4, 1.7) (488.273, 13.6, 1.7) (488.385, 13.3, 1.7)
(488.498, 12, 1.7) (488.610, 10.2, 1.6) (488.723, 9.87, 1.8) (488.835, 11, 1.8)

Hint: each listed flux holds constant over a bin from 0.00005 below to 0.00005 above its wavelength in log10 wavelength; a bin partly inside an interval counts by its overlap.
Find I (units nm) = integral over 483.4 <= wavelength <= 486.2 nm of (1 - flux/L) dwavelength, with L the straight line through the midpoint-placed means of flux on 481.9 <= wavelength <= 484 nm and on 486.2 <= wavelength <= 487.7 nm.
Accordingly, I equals 0.18 nm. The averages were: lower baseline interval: 12.3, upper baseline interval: 10.4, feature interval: 10.7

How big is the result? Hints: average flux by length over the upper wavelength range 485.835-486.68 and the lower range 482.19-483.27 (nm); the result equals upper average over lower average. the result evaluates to 0.67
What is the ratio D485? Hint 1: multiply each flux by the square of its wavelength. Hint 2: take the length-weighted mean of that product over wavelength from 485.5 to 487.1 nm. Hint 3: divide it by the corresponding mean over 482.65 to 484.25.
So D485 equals 0.82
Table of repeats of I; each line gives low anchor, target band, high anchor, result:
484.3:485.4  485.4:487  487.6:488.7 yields 0.16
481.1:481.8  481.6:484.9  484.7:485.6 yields 0.01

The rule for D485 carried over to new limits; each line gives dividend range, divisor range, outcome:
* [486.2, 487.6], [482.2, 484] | 0.86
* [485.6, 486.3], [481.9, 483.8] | 0.72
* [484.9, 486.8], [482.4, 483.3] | 0.81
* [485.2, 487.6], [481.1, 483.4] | 0.84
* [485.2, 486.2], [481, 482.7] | 0.83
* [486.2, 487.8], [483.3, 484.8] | 0.95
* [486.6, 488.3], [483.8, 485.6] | 1.04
